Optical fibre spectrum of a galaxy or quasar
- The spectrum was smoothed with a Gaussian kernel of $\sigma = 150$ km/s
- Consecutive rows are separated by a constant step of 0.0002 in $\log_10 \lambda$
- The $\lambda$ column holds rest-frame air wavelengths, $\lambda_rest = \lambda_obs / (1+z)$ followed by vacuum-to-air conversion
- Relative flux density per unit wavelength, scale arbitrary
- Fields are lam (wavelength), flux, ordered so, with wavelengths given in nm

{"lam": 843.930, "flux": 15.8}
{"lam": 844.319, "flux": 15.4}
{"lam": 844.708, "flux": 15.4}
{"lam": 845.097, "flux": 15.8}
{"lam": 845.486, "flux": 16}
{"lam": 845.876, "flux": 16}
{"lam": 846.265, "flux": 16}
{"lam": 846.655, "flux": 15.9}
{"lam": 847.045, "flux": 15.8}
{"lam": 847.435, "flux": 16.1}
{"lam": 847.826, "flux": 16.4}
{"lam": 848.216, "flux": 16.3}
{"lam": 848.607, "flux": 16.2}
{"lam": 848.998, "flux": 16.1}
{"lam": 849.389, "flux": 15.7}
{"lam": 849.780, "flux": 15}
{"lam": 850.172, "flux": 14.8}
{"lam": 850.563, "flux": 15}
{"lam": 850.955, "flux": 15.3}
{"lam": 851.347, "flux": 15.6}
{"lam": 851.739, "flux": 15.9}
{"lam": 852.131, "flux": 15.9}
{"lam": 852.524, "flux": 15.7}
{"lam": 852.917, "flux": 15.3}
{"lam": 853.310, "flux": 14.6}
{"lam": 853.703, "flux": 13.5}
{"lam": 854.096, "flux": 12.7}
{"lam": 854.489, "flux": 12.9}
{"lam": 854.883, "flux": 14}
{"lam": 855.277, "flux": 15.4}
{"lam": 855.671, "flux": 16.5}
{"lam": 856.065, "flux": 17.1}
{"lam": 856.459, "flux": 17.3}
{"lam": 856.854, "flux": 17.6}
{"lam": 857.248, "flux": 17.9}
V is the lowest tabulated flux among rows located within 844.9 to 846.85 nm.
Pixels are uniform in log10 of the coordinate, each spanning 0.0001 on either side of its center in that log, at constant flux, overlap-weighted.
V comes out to 15.8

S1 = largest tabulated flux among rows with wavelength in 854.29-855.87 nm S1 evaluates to 16.5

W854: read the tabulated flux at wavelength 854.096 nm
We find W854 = 12.7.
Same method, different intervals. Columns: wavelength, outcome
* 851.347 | 15.6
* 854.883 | 14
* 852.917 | 15.3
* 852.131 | 15.9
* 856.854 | 17.6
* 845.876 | 16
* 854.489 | 12.9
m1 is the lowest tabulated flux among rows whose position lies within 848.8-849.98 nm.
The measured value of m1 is 15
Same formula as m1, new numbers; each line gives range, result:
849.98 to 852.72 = 14.8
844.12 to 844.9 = 15.4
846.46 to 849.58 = 15.7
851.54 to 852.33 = 15.9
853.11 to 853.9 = 13.5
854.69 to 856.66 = 14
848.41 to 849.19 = 16.1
